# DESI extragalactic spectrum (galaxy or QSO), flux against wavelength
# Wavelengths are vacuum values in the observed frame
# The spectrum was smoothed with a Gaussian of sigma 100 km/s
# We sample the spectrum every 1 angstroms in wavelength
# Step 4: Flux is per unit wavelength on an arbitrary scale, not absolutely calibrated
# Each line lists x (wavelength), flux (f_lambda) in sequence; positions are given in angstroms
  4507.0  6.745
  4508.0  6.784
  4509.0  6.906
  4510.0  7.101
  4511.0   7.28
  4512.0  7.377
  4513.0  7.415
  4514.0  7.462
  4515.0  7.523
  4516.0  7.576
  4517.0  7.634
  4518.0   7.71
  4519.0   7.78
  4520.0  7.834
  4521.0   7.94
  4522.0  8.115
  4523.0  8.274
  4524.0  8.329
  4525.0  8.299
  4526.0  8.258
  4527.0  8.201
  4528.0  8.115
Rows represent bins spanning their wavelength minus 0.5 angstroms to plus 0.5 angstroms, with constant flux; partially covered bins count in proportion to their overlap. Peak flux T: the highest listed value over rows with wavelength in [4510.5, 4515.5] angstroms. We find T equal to 7.523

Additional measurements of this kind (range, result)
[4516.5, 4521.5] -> 7.94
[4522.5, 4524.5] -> 8.329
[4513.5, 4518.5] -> 7.71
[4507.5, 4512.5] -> 7.377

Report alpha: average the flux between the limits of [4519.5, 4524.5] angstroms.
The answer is 8.1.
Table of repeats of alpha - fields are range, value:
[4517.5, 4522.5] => 7.88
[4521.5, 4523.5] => 8.19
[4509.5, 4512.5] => 7.25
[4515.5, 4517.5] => 7.61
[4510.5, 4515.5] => 7.41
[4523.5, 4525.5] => 8.31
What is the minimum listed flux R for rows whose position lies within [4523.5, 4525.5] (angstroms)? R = 8.299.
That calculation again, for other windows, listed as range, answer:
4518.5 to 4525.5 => 7.78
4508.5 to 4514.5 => 6.906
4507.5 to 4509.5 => 6.784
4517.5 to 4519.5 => 7.71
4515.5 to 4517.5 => 7.576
